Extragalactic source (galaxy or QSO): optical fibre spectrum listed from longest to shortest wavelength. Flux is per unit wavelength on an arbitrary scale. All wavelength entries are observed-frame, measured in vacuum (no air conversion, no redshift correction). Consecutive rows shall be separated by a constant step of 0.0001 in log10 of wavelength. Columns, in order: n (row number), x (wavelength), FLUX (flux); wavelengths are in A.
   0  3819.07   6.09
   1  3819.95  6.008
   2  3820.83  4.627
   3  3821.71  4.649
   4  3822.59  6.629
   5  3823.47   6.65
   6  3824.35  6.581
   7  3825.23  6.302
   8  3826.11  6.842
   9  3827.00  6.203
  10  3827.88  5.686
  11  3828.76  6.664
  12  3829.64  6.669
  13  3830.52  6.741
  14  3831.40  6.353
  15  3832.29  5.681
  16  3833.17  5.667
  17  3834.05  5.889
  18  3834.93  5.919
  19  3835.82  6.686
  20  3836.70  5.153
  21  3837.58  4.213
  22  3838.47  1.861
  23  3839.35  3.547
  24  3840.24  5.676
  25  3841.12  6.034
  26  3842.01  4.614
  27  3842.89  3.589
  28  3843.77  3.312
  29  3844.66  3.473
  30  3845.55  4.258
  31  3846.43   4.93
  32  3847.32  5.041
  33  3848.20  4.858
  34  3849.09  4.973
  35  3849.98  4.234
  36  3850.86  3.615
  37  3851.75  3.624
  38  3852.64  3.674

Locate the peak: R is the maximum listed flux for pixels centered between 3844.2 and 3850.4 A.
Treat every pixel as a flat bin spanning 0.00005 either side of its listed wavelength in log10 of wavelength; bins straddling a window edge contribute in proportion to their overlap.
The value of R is 5.041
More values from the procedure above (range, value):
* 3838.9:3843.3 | 6.034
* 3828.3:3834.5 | 6.741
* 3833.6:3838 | 6.686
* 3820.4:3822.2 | 4.649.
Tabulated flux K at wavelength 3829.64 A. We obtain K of 6.669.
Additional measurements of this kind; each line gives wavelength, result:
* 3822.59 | 6.629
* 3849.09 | 4.973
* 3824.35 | 6.581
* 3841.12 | 6.034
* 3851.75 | 3.624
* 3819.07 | 6.09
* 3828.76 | 6.664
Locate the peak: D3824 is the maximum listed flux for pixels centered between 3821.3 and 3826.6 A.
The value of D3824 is 6.842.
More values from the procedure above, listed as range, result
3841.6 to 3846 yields 4.614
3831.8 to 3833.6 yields 5.681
